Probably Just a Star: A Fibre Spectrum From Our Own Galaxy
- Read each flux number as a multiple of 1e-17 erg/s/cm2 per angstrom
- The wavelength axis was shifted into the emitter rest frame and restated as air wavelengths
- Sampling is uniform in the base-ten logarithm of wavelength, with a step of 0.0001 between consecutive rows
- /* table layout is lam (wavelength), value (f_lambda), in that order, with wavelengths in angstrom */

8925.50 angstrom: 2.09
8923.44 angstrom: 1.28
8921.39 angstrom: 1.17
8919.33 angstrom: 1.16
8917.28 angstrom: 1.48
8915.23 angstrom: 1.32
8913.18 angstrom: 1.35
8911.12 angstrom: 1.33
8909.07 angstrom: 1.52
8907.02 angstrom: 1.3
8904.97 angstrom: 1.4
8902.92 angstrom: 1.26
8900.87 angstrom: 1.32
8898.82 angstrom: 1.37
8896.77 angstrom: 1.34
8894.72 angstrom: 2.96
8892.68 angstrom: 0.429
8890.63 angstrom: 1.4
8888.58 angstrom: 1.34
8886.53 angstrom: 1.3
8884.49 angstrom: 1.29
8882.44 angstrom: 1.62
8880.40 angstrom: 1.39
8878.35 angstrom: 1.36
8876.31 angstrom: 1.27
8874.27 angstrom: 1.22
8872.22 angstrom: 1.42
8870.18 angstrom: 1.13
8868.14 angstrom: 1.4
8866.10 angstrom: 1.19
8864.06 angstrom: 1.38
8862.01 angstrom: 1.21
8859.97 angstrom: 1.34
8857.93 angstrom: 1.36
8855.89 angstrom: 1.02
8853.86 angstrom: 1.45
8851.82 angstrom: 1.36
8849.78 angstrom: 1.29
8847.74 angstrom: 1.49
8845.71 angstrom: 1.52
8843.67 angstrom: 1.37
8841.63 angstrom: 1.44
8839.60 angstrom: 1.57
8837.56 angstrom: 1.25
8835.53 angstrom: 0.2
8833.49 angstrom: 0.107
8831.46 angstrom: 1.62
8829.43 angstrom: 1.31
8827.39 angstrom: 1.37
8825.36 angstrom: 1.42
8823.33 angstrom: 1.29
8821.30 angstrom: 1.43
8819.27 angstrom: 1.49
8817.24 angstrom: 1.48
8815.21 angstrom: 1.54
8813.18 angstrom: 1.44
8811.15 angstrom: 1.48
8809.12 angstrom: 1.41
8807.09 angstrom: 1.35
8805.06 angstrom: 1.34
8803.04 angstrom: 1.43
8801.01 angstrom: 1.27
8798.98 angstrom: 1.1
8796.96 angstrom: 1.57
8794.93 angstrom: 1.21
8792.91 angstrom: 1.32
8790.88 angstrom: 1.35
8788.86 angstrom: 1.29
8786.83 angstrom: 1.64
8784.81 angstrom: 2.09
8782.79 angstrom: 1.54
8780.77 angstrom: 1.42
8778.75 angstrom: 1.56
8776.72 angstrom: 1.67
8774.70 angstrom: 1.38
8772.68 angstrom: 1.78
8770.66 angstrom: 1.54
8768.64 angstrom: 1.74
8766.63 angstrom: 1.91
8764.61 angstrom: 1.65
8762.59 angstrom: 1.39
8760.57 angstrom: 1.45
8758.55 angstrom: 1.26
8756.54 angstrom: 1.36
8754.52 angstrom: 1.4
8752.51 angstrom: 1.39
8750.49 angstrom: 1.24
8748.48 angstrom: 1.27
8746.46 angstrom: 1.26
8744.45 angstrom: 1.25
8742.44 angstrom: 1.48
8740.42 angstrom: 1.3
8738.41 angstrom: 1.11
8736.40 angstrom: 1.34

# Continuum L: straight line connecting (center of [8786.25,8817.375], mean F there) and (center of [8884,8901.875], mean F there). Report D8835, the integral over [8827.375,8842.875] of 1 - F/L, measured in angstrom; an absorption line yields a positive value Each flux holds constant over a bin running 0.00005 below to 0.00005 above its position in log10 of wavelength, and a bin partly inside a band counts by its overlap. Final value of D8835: 3.3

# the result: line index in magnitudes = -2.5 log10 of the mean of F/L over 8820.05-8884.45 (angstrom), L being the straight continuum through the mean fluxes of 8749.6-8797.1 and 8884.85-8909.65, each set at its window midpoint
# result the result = 0.125 mag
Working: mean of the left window 1.51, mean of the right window 1.41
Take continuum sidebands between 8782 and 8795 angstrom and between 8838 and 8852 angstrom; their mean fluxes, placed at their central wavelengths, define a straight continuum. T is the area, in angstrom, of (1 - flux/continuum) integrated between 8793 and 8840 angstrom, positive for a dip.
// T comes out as 5.9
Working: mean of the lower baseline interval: 1.51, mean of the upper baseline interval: 1.43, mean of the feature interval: 1.29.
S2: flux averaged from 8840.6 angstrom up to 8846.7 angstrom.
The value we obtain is 1.44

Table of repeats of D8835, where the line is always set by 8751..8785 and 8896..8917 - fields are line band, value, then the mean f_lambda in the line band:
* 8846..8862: 1.1 angstrom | 1.33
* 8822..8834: 1.8 angstrom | 1.24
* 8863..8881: 1.3 angstrom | 1.3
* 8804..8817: 0.5 angstrom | 1.43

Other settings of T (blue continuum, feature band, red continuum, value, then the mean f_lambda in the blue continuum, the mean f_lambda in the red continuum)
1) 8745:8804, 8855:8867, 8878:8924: 1.3 angstrom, 1.46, 1.38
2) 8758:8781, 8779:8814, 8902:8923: 2.2 angstrom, 1.57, 1.33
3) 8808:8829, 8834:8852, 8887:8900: 2.5 angstrom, 1.43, 1.46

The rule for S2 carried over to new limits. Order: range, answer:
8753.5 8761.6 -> 1.37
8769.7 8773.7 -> 1.66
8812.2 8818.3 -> 1.49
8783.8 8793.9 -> 1.54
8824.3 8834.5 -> 1.17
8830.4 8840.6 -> 0.95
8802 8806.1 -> 1.38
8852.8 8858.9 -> 1.28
